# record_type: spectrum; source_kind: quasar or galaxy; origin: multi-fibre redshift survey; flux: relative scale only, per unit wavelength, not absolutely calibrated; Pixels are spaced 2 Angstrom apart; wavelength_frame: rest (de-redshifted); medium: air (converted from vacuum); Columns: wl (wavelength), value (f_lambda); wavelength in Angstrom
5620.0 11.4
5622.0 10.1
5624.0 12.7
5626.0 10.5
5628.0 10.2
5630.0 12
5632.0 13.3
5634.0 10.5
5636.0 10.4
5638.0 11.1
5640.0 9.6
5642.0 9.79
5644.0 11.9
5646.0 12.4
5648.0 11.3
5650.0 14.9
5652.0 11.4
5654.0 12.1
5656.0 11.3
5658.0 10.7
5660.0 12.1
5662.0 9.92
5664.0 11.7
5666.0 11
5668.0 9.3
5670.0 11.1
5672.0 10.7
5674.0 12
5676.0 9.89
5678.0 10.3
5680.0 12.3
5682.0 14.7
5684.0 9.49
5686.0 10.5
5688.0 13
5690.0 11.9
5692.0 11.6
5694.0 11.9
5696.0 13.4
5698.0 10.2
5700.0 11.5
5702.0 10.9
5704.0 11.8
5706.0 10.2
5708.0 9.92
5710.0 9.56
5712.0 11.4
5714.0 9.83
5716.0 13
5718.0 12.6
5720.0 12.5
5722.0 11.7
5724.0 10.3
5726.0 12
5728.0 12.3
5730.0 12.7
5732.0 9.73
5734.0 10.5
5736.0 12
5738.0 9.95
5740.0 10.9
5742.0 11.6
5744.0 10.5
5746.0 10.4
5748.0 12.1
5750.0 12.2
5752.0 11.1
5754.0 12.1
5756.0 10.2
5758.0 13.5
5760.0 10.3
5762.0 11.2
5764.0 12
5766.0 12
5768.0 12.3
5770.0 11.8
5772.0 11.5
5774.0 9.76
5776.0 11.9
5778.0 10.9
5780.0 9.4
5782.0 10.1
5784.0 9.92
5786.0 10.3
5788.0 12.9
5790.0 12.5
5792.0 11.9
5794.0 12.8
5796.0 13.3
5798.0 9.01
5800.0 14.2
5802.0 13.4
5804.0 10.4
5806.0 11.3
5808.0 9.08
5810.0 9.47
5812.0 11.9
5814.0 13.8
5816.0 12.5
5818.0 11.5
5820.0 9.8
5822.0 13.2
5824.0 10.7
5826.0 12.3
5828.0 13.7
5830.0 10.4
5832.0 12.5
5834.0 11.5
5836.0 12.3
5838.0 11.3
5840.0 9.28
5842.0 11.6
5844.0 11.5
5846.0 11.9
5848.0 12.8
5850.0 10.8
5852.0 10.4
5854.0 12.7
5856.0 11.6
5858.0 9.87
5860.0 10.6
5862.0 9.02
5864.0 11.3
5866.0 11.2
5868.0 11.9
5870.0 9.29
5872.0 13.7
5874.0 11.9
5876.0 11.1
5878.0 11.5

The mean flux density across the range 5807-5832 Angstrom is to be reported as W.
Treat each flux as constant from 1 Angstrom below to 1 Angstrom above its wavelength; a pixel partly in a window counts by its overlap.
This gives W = 11.6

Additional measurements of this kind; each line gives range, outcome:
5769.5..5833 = 11.5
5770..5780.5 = 10.9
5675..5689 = 11.5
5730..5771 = 11.4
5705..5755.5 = 11.2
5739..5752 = 11.3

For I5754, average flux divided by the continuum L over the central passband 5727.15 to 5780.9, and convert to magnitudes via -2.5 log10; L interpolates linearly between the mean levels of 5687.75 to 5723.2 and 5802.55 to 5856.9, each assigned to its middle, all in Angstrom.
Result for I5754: 0.02 mag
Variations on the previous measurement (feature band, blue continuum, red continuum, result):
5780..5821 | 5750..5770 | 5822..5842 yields 0.02 mag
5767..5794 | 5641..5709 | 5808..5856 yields 0.03 mag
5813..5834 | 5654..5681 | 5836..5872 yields -0.09 mag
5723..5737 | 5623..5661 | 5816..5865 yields 0.01 mag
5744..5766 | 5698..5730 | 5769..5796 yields -0.02 mag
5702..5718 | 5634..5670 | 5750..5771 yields 0.05 mag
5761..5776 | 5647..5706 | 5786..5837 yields 0.02 mag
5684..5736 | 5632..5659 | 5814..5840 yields 0.02 mag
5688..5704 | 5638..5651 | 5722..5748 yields -0.04 mag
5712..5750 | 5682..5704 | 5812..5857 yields 0.02 mag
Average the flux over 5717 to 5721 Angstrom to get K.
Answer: 12.6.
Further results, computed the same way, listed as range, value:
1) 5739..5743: 11.2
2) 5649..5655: 12.8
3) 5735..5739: 11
